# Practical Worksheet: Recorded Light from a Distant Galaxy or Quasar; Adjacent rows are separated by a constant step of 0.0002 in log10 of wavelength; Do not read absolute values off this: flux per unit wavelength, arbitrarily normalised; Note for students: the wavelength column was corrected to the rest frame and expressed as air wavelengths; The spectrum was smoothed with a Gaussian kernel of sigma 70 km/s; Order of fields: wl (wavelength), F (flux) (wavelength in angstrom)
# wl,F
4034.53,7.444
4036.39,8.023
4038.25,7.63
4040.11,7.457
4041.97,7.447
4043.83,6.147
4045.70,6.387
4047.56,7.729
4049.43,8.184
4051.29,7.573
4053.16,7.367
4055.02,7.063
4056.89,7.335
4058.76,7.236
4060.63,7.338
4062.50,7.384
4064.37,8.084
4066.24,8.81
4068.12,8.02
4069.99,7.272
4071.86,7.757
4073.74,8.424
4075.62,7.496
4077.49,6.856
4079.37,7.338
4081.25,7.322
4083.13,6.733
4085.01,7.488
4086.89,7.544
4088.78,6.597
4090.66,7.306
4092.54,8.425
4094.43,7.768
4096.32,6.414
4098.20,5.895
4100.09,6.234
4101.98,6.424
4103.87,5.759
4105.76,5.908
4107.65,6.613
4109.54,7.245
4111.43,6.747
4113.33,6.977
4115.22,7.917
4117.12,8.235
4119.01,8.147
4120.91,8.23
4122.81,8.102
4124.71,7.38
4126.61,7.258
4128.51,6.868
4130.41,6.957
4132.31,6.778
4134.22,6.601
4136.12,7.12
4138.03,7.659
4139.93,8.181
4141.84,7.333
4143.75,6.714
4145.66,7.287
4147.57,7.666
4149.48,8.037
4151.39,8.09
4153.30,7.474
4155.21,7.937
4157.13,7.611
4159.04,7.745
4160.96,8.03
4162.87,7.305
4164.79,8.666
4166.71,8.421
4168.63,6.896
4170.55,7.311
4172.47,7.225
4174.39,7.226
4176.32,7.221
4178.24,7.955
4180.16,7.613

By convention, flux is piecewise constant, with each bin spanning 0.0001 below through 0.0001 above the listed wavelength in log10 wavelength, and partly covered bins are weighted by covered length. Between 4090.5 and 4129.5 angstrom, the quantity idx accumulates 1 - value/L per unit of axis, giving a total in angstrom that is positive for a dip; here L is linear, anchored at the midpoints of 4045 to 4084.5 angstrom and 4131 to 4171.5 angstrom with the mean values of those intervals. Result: 2.1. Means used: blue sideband 7.52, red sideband 7.56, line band 7.13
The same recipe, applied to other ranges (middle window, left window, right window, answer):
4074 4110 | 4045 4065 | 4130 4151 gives 2.20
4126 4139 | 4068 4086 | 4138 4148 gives 0.73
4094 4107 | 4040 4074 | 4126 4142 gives 1.84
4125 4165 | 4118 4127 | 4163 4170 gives 2.02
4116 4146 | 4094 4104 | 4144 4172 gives -1.41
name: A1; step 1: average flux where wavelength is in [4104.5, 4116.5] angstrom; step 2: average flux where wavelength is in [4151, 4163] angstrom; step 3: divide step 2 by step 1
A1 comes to 1.12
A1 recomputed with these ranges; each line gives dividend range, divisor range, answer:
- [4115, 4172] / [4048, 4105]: 1.04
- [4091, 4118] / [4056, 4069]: 0.89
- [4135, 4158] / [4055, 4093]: 1.01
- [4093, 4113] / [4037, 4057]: 0.90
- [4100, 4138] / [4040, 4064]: 0.97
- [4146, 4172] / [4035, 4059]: 1.06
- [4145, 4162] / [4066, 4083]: 1.02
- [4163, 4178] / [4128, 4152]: 1.03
